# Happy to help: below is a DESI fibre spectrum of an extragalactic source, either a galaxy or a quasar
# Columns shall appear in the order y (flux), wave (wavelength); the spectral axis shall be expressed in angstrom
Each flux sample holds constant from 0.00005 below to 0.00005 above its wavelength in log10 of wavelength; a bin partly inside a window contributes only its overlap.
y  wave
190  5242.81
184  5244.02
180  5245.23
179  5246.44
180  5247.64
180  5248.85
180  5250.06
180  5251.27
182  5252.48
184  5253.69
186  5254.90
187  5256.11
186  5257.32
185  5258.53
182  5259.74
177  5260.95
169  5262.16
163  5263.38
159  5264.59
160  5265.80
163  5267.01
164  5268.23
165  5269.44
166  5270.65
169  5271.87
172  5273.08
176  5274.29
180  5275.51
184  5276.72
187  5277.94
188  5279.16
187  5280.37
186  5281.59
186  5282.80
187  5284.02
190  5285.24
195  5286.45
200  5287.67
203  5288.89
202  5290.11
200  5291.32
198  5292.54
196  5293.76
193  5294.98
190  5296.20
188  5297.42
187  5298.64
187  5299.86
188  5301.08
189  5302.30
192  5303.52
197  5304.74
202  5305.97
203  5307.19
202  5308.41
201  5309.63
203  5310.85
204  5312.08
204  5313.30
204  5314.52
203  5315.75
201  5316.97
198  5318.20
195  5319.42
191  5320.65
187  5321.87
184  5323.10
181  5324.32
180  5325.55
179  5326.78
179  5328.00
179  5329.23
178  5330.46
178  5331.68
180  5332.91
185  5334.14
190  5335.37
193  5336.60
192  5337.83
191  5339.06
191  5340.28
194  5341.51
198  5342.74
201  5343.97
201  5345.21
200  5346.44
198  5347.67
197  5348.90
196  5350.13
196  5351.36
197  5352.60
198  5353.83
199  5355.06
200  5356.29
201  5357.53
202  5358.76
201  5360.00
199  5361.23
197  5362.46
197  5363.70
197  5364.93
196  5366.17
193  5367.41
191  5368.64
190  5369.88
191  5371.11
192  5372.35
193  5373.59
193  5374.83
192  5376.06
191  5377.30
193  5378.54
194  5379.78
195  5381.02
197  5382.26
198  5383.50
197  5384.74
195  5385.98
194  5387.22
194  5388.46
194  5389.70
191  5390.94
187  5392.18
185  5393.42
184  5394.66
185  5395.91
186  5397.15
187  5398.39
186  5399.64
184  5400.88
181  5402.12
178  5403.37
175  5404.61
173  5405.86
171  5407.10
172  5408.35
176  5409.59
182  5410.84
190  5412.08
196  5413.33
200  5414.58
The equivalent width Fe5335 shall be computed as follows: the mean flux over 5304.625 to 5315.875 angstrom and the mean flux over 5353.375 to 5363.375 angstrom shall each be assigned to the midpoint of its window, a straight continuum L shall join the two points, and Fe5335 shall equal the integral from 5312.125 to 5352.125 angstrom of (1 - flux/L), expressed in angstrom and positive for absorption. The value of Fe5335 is 1.90 angstrom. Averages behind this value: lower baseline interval 202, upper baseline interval 200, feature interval 192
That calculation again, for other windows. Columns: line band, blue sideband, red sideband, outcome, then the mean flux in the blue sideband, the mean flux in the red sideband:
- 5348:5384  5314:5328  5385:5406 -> -1.5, 191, 186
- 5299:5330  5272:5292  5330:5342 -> -0.9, 189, 187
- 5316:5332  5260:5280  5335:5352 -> 0.3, 172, 196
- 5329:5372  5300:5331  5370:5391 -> -0.2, 193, 194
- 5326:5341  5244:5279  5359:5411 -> -0.1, 176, 189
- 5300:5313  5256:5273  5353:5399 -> -1.3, 171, 194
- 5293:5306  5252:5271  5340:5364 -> -0.5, 174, 198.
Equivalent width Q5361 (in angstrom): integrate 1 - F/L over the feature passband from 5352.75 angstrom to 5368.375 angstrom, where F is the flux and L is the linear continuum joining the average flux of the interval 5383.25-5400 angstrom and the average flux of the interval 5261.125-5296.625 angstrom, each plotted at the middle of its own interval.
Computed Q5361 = -0.86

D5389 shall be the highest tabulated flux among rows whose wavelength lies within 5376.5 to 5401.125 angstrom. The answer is 198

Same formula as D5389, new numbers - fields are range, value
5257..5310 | 203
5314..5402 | 204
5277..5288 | 200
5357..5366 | 202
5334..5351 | 201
